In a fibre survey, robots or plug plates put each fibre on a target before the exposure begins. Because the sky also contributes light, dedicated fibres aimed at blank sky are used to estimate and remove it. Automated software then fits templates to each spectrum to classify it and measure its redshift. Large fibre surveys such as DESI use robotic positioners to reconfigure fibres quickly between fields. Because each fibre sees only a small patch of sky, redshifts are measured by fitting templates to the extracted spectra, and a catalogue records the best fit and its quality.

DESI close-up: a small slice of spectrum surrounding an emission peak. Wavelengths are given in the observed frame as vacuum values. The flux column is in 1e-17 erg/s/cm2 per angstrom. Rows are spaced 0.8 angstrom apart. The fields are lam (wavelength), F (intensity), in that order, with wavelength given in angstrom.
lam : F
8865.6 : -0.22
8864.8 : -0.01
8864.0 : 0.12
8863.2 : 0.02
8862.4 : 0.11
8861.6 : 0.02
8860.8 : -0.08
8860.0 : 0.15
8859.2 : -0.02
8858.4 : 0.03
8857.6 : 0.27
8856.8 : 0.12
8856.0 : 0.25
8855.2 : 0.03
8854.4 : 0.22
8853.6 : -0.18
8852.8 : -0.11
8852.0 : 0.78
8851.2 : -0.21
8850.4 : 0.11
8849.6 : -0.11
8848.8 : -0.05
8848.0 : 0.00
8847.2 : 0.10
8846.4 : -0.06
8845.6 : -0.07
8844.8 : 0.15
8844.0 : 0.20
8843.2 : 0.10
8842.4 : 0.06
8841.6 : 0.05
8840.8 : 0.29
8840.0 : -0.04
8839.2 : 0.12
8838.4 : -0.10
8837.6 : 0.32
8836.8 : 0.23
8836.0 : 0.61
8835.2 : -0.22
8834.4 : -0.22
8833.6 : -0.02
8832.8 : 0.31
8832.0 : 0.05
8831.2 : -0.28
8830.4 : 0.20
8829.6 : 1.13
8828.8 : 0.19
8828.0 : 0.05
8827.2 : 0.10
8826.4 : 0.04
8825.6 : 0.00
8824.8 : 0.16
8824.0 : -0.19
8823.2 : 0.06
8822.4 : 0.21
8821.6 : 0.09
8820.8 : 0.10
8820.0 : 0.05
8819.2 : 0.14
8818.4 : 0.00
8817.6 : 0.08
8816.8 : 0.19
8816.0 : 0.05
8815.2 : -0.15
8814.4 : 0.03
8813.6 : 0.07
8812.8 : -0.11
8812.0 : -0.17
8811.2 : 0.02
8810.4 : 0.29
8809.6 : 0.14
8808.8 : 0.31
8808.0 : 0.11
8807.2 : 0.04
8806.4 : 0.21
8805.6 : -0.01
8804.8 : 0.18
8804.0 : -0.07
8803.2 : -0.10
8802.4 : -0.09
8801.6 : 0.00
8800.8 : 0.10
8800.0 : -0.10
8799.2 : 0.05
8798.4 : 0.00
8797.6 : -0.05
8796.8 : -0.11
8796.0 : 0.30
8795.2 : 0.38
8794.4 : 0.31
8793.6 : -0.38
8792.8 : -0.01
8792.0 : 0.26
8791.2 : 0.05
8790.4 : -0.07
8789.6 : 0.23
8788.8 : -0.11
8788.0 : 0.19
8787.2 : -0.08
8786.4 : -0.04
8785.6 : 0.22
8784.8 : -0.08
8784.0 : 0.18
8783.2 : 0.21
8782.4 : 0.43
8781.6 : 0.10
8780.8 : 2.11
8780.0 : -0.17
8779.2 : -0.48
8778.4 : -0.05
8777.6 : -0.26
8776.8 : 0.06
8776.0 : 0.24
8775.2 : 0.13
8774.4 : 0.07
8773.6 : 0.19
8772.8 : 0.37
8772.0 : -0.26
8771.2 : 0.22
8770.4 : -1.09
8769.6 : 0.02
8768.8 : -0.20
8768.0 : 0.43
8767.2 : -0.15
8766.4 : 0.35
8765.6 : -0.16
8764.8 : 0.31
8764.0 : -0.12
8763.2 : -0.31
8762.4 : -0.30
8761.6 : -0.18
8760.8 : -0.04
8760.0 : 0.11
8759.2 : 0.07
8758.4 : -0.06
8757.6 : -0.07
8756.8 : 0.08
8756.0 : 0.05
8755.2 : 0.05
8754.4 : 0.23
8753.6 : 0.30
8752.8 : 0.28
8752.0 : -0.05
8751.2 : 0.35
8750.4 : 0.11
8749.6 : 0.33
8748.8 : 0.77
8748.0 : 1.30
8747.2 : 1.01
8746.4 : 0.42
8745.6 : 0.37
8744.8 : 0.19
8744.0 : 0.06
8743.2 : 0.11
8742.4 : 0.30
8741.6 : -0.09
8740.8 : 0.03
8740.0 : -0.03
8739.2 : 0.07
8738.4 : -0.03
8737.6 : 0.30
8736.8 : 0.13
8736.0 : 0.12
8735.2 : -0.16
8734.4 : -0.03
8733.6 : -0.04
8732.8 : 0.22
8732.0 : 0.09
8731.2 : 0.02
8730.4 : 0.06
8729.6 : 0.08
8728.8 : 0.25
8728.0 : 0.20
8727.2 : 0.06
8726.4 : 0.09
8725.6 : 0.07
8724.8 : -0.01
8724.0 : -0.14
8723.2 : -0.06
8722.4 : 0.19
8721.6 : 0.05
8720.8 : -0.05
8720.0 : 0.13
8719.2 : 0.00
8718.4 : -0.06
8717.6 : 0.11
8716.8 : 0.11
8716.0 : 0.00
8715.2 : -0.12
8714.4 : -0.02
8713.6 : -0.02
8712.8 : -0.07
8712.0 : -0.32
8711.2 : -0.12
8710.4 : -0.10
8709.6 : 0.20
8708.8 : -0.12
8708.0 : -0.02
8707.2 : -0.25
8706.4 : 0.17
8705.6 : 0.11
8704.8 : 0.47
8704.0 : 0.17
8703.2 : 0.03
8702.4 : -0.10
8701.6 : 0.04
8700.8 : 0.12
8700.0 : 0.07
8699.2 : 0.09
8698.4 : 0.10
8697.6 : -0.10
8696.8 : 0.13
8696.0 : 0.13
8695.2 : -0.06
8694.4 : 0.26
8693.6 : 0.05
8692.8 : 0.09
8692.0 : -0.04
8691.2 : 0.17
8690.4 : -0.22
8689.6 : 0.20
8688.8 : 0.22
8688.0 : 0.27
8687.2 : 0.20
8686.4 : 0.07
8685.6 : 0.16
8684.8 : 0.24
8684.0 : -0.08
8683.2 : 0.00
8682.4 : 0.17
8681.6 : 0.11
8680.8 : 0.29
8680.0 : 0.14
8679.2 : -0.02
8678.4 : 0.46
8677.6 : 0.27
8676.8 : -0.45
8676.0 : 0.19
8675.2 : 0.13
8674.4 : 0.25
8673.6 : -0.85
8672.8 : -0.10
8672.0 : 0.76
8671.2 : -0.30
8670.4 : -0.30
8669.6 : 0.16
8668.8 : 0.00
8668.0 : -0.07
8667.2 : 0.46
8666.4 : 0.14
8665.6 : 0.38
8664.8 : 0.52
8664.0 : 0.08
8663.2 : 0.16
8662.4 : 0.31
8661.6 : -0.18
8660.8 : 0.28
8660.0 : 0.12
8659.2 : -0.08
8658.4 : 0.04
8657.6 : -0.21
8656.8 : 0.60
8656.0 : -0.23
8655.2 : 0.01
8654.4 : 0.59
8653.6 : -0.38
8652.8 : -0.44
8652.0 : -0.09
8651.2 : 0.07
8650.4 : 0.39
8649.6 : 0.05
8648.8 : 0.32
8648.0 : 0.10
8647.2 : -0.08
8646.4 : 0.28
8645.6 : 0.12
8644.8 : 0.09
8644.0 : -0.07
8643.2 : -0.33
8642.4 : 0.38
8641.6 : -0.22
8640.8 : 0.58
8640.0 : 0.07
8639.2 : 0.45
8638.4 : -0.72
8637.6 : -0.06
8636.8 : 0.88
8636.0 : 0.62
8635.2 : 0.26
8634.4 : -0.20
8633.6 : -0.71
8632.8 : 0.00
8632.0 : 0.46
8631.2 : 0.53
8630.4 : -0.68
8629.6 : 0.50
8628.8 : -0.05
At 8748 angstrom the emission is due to [O III]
